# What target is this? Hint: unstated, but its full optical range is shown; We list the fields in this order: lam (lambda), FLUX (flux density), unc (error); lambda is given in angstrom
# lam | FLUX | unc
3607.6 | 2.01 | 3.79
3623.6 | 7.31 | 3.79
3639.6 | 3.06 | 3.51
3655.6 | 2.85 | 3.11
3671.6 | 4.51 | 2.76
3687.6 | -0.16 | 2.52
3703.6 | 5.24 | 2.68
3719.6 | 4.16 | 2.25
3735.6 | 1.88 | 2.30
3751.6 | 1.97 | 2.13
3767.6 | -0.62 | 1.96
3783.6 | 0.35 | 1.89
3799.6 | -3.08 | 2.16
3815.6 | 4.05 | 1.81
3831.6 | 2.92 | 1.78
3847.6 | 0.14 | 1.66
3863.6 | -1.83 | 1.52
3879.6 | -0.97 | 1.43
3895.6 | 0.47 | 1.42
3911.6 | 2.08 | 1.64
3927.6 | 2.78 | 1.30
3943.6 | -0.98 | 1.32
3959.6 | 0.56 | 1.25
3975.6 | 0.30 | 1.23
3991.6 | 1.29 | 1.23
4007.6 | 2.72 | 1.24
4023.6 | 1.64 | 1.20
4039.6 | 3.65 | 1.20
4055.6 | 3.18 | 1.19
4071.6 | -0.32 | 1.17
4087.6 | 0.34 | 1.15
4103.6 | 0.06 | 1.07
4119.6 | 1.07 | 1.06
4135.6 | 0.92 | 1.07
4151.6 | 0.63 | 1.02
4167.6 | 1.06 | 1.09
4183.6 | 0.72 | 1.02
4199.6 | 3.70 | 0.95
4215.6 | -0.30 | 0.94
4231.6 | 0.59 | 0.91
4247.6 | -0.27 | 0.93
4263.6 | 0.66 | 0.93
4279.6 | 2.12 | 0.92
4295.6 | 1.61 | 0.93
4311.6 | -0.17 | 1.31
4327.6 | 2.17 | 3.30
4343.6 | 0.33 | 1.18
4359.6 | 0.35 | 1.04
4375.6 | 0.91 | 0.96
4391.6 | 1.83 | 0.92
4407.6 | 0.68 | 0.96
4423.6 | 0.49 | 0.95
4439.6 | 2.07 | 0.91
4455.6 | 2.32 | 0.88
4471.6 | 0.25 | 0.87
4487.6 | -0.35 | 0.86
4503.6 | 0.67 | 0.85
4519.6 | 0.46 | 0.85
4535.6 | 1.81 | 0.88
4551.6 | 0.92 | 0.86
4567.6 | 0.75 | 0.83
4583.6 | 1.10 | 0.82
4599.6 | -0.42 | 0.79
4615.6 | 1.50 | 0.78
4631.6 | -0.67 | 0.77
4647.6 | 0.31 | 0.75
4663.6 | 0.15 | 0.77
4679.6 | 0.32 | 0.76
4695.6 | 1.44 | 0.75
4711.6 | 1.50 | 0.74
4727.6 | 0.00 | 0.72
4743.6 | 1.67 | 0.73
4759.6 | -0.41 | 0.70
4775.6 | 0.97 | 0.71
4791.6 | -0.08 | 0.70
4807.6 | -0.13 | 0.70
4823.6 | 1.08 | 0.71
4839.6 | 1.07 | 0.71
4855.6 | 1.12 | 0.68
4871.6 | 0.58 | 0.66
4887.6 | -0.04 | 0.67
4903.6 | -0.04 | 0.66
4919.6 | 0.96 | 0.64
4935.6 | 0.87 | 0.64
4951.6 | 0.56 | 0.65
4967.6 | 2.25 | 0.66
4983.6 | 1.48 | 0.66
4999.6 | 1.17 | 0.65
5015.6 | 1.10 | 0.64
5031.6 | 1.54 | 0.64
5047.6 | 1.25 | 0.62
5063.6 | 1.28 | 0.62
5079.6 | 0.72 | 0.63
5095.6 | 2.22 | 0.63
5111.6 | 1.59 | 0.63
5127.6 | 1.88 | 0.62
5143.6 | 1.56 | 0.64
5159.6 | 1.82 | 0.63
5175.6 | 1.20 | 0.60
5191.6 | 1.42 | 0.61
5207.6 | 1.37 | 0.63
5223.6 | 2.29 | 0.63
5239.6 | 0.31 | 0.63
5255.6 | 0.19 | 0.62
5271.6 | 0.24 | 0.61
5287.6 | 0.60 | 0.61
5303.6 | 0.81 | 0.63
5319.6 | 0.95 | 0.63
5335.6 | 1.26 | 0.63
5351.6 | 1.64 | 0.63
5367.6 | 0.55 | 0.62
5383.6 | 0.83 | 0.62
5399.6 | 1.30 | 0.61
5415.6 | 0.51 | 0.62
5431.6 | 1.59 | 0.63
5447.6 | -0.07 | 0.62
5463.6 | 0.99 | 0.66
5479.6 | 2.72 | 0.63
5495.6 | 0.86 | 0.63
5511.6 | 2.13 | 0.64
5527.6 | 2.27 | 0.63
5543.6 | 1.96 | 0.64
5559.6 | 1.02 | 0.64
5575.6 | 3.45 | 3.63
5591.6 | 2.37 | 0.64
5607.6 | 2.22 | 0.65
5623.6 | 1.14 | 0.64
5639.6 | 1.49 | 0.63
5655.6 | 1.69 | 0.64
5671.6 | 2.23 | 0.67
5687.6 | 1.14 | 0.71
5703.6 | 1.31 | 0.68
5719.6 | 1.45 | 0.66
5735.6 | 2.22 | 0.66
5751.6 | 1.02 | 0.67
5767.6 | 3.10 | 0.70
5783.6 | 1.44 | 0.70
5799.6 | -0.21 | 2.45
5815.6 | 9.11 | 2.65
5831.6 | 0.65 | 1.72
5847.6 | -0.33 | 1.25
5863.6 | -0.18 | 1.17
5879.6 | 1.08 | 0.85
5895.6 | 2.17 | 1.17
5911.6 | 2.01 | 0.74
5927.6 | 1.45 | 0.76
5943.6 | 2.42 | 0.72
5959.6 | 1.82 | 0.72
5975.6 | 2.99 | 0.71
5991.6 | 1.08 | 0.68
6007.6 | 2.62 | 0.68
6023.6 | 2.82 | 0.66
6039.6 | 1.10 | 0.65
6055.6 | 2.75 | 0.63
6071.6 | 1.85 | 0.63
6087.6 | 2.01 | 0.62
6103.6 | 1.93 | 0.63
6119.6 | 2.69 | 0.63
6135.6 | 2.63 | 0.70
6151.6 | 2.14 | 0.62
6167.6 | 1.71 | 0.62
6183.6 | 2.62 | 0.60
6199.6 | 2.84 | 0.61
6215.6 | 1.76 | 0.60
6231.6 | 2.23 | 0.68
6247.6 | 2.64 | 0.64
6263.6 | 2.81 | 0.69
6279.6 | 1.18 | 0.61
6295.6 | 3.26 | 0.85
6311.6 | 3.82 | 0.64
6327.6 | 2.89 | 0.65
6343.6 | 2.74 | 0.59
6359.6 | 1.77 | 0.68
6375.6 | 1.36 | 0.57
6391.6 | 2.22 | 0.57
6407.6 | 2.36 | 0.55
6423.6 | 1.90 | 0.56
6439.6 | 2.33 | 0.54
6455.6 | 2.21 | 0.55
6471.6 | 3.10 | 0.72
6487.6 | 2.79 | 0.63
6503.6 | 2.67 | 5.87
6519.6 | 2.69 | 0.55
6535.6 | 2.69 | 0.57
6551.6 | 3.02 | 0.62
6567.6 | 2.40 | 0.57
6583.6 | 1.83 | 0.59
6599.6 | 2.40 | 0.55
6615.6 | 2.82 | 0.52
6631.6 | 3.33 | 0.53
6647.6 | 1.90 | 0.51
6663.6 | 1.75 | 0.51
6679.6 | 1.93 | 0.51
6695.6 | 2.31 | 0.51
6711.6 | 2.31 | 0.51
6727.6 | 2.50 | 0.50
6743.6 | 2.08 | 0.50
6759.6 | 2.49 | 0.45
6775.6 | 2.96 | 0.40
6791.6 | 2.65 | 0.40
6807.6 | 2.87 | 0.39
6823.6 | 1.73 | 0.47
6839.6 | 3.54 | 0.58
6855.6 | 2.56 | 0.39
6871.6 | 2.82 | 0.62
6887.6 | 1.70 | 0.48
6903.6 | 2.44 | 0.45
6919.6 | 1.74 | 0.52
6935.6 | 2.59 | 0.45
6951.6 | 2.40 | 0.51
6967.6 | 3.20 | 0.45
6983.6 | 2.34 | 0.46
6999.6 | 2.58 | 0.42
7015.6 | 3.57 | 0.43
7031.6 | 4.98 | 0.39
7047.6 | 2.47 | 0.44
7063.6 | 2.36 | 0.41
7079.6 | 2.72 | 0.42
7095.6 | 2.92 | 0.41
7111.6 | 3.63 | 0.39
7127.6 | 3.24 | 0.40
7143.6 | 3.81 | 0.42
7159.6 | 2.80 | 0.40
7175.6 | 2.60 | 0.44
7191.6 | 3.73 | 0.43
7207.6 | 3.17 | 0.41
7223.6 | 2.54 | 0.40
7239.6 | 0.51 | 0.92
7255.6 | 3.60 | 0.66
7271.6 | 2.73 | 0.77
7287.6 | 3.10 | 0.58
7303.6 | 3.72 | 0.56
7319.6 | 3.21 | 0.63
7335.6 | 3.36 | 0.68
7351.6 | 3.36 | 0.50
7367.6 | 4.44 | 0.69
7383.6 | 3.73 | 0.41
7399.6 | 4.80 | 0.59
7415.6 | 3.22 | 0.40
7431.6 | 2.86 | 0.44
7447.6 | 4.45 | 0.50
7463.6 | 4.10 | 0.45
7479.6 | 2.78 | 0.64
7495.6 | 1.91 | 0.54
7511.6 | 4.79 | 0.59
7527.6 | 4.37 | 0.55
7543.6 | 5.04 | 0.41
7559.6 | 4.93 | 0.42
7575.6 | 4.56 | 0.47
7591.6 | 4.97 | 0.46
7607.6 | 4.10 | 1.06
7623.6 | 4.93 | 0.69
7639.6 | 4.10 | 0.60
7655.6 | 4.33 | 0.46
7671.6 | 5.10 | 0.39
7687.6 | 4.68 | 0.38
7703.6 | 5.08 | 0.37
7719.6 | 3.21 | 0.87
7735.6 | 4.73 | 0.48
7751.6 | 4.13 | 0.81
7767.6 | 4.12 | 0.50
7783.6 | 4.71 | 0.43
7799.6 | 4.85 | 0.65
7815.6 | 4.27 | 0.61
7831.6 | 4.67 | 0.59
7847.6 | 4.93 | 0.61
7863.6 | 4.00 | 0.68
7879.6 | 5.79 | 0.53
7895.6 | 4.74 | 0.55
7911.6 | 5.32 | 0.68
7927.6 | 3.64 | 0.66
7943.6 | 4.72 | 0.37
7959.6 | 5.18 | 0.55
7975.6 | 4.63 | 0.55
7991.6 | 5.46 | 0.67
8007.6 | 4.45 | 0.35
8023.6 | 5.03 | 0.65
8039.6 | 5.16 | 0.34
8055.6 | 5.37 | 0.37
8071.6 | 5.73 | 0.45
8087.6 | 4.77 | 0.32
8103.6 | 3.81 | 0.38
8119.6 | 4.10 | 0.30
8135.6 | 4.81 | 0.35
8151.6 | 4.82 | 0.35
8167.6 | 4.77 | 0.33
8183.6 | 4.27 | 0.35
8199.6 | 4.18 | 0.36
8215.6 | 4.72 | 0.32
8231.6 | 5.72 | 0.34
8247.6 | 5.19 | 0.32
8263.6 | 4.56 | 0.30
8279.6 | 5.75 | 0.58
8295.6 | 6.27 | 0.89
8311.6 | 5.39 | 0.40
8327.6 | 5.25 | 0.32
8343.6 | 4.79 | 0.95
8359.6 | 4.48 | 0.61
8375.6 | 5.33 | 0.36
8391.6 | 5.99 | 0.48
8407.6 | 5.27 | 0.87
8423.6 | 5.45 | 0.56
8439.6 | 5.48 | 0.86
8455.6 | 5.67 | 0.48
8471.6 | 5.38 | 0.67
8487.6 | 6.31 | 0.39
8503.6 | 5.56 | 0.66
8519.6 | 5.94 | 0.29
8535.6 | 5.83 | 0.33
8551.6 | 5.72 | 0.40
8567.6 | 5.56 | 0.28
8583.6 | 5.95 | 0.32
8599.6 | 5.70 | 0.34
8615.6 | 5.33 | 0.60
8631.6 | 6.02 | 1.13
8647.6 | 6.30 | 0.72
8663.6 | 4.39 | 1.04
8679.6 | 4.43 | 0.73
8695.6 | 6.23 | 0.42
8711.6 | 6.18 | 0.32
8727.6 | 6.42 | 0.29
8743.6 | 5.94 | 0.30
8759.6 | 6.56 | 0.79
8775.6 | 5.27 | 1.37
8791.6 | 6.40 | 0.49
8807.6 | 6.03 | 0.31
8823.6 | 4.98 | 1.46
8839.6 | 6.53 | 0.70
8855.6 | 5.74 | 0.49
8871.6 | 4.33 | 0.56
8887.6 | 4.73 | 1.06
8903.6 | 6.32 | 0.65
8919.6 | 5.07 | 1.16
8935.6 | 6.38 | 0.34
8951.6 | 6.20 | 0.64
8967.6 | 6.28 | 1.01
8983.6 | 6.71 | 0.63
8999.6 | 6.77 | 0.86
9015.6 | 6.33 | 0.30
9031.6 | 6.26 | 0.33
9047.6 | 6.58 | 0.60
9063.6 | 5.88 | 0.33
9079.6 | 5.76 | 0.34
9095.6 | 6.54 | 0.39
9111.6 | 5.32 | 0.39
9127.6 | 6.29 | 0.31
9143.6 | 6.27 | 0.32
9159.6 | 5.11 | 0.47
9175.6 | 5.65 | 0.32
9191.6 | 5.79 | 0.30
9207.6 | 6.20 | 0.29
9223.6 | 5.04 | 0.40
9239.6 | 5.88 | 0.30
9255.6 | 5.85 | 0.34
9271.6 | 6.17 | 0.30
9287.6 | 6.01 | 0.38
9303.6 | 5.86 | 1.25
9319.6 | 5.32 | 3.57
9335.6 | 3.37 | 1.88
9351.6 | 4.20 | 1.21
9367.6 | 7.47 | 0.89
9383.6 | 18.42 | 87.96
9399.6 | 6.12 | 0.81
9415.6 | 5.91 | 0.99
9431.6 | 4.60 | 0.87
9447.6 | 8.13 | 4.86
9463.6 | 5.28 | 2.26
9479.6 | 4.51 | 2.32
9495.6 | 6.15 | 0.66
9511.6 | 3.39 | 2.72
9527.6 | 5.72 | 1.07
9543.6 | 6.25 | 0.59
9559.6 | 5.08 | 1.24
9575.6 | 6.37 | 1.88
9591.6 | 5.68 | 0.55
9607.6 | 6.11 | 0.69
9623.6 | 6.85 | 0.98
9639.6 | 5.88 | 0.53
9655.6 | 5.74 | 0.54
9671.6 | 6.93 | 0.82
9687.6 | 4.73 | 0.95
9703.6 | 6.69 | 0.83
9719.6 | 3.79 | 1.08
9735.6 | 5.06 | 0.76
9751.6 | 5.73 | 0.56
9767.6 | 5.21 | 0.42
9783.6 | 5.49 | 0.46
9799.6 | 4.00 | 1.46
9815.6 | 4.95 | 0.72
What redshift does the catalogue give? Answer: 0.886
